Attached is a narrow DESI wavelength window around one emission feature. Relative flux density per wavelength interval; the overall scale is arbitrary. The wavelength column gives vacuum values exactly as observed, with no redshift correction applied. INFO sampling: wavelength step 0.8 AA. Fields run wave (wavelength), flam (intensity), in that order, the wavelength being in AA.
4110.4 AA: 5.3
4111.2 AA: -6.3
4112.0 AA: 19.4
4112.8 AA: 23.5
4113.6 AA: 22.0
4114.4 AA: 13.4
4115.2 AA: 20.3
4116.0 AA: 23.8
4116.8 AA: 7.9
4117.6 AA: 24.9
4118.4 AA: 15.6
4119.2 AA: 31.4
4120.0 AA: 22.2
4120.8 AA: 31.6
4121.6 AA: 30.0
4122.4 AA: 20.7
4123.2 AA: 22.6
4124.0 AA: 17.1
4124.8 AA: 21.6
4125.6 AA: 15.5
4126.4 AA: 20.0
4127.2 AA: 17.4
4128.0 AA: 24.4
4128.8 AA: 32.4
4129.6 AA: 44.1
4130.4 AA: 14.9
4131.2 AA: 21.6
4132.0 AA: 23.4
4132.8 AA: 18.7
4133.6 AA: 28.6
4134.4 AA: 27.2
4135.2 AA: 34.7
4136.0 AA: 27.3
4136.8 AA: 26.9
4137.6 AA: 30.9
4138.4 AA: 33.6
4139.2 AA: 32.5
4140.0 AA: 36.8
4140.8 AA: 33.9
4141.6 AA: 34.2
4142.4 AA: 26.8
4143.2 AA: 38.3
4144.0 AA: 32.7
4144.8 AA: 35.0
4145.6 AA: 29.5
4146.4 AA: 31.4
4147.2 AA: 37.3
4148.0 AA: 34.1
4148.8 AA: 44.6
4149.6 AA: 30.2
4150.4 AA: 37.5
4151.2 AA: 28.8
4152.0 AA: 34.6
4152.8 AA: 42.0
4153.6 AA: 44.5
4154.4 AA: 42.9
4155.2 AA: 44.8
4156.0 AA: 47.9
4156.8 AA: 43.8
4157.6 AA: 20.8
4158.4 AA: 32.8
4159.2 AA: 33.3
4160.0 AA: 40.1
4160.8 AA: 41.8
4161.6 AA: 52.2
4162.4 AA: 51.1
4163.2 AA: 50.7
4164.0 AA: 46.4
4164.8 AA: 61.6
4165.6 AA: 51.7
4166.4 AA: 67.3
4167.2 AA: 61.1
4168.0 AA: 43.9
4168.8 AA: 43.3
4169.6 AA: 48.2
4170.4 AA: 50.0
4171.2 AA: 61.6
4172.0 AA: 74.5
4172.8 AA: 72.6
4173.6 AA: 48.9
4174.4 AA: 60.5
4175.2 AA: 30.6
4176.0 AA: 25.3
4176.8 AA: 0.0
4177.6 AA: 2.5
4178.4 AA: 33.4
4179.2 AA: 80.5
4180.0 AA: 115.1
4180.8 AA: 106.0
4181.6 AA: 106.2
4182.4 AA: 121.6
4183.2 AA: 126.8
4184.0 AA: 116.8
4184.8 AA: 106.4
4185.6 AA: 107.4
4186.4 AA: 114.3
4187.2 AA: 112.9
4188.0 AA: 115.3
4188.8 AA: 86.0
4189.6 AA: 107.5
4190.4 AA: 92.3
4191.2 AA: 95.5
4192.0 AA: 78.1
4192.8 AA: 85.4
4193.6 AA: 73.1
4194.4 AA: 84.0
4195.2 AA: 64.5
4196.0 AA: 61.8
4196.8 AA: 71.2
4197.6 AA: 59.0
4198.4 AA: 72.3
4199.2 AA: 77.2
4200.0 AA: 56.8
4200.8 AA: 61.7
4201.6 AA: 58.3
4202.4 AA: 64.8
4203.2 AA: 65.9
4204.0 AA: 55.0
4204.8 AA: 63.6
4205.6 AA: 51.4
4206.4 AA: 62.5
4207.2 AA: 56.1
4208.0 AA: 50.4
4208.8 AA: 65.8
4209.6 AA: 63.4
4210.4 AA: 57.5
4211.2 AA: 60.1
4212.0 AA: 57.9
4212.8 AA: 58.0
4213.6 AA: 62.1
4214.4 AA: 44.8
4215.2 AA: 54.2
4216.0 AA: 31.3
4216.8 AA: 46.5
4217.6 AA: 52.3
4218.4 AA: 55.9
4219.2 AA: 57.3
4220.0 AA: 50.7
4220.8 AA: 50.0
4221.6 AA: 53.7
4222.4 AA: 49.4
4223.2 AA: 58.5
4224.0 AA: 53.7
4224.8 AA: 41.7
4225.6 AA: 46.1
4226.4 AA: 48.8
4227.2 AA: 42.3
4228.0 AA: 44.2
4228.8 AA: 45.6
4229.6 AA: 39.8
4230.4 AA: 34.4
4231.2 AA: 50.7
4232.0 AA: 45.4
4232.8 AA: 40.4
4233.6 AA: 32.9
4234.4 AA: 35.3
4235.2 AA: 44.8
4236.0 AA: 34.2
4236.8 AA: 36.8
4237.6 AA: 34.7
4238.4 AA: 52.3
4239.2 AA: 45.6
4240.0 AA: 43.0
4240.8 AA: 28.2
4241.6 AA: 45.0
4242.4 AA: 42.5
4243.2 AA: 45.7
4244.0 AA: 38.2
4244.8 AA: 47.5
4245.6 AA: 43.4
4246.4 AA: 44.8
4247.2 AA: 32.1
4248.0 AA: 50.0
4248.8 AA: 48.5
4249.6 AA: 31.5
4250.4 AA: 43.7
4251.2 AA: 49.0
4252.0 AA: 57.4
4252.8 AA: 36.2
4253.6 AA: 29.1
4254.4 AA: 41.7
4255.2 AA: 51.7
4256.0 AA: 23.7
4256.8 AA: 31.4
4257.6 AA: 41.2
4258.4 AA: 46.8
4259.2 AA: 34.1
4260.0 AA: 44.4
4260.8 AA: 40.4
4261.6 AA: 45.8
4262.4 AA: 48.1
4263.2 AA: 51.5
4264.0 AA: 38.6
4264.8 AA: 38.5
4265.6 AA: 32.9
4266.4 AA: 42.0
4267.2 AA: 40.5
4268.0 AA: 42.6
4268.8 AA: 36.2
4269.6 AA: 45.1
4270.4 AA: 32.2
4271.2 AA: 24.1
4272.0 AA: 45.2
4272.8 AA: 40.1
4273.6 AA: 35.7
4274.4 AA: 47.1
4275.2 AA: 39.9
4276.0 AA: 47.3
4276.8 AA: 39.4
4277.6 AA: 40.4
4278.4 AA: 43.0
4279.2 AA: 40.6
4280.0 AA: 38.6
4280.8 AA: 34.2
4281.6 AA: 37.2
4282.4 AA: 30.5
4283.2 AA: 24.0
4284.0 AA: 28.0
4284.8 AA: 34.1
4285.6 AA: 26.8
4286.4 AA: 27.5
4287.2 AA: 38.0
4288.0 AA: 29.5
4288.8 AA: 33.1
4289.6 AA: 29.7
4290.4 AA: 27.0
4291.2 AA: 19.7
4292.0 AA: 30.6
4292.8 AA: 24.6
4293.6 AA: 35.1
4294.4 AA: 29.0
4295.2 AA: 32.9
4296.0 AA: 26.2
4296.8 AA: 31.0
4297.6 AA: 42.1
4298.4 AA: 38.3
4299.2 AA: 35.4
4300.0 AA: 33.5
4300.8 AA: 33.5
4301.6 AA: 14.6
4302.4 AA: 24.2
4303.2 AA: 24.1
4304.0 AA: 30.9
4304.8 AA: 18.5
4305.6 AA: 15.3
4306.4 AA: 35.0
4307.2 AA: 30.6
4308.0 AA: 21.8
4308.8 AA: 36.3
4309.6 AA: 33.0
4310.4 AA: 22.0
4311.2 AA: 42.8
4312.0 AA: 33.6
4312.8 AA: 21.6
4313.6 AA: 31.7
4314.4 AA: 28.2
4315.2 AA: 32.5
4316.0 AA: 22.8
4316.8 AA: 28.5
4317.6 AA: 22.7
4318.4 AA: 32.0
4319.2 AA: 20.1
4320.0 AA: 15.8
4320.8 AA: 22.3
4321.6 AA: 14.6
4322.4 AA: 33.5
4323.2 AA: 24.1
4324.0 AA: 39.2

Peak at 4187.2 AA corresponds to Lyman alpha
